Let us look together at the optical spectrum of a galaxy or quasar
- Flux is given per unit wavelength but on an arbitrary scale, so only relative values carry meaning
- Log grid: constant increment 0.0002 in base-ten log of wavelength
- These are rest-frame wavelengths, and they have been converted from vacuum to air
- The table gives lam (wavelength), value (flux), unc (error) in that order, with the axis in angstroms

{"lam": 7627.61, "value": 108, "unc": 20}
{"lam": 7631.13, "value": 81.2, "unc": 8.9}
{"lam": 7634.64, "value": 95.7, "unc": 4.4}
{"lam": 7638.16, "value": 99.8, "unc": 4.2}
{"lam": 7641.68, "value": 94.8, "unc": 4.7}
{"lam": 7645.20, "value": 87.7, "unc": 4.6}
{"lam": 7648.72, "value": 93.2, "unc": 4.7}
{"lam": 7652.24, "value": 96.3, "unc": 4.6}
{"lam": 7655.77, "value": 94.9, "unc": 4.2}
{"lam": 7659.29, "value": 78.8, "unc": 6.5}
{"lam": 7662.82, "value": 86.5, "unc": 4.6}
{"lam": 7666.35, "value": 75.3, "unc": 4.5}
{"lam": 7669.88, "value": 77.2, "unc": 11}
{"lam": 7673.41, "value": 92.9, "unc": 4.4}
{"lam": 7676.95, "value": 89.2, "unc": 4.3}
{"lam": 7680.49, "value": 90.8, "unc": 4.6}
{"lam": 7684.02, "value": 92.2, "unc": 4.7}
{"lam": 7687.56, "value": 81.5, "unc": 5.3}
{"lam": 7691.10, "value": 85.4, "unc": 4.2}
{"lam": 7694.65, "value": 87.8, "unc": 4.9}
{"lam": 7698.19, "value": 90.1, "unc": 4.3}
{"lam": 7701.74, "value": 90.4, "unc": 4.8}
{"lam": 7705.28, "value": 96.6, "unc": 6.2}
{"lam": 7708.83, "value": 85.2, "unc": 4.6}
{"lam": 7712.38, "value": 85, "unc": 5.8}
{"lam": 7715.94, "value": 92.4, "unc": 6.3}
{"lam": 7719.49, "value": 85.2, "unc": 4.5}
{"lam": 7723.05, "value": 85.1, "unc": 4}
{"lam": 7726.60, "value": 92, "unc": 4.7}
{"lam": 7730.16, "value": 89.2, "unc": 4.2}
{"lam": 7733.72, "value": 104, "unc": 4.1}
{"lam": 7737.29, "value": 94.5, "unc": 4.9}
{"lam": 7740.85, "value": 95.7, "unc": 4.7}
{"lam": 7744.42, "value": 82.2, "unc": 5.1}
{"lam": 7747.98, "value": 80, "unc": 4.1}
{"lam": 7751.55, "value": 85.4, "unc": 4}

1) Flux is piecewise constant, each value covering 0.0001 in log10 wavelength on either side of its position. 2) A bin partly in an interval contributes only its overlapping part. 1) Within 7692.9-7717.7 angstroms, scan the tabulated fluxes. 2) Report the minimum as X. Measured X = 85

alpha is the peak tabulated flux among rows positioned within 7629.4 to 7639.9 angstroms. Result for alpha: 99.8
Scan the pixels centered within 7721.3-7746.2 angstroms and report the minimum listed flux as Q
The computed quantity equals 82.2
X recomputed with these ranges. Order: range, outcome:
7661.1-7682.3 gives 75.3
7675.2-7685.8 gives 89.2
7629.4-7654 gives 81.2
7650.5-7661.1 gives 78.8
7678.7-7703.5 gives 81.5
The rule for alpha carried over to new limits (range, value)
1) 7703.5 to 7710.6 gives 96.6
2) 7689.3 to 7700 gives 90.1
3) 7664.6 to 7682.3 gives 92.9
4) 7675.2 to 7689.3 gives 92.2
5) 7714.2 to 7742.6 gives 104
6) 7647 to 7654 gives 96.3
